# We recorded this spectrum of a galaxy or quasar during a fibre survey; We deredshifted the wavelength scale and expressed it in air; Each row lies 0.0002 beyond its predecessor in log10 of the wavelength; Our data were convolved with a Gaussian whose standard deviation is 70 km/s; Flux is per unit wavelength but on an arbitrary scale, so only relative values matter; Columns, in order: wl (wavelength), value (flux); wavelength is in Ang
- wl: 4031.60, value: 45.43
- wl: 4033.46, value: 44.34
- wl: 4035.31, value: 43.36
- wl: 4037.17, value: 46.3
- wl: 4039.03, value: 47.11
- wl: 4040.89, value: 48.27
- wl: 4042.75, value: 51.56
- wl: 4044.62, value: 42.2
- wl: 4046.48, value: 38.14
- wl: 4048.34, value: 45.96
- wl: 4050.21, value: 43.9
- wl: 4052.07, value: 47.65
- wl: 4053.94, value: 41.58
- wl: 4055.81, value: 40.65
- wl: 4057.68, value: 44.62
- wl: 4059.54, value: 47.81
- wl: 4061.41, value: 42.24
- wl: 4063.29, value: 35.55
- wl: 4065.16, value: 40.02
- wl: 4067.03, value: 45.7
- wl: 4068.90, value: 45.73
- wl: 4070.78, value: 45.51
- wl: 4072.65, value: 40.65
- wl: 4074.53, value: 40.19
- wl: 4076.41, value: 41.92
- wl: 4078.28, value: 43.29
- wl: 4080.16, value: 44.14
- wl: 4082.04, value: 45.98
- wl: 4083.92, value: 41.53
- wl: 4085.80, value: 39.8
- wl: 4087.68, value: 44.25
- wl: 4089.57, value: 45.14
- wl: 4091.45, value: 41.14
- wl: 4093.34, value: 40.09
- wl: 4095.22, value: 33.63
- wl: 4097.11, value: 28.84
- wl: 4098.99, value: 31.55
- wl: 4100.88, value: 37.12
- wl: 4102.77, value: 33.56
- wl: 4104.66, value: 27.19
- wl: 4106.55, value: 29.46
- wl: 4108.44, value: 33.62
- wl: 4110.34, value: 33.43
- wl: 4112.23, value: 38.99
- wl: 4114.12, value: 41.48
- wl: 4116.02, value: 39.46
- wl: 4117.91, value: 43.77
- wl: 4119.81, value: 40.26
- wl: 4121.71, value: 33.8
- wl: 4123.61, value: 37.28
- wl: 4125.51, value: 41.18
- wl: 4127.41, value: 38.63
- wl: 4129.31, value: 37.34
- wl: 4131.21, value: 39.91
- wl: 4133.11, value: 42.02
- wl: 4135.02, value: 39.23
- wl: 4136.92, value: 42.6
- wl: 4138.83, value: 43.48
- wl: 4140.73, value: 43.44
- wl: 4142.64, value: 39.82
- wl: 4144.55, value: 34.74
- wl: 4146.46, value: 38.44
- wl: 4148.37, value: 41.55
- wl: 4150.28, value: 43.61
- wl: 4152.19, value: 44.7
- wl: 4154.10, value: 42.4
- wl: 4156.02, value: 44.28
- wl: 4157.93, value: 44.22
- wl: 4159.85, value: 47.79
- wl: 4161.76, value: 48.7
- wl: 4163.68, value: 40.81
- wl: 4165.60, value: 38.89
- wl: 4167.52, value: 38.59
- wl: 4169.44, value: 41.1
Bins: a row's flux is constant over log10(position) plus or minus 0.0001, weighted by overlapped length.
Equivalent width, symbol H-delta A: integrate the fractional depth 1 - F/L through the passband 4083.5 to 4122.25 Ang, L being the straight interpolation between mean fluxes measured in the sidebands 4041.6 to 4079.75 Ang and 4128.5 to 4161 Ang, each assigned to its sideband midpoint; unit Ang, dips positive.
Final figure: 5.0 Ang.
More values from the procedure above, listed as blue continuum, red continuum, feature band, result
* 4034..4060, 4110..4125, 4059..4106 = 2.2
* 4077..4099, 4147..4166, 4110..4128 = 1.2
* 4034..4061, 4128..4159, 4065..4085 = 0.3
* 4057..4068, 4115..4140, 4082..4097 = 0.4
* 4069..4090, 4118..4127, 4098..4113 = 2.7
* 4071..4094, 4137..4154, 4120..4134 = 1.0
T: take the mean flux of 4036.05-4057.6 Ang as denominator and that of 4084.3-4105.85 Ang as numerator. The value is 0.82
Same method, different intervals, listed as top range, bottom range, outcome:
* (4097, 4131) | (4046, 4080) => 0.84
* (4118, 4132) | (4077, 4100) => 0.97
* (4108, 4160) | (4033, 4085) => 0.92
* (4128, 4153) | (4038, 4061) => 0.91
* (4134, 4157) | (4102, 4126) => 1.14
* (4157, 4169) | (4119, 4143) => 1.08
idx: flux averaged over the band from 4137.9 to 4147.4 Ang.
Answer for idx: 40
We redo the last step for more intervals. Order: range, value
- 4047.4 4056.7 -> 43.9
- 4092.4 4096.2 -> 36.8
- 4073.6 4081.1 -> 42.4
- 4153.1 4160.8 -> 44.6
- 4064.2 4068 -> 42.9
